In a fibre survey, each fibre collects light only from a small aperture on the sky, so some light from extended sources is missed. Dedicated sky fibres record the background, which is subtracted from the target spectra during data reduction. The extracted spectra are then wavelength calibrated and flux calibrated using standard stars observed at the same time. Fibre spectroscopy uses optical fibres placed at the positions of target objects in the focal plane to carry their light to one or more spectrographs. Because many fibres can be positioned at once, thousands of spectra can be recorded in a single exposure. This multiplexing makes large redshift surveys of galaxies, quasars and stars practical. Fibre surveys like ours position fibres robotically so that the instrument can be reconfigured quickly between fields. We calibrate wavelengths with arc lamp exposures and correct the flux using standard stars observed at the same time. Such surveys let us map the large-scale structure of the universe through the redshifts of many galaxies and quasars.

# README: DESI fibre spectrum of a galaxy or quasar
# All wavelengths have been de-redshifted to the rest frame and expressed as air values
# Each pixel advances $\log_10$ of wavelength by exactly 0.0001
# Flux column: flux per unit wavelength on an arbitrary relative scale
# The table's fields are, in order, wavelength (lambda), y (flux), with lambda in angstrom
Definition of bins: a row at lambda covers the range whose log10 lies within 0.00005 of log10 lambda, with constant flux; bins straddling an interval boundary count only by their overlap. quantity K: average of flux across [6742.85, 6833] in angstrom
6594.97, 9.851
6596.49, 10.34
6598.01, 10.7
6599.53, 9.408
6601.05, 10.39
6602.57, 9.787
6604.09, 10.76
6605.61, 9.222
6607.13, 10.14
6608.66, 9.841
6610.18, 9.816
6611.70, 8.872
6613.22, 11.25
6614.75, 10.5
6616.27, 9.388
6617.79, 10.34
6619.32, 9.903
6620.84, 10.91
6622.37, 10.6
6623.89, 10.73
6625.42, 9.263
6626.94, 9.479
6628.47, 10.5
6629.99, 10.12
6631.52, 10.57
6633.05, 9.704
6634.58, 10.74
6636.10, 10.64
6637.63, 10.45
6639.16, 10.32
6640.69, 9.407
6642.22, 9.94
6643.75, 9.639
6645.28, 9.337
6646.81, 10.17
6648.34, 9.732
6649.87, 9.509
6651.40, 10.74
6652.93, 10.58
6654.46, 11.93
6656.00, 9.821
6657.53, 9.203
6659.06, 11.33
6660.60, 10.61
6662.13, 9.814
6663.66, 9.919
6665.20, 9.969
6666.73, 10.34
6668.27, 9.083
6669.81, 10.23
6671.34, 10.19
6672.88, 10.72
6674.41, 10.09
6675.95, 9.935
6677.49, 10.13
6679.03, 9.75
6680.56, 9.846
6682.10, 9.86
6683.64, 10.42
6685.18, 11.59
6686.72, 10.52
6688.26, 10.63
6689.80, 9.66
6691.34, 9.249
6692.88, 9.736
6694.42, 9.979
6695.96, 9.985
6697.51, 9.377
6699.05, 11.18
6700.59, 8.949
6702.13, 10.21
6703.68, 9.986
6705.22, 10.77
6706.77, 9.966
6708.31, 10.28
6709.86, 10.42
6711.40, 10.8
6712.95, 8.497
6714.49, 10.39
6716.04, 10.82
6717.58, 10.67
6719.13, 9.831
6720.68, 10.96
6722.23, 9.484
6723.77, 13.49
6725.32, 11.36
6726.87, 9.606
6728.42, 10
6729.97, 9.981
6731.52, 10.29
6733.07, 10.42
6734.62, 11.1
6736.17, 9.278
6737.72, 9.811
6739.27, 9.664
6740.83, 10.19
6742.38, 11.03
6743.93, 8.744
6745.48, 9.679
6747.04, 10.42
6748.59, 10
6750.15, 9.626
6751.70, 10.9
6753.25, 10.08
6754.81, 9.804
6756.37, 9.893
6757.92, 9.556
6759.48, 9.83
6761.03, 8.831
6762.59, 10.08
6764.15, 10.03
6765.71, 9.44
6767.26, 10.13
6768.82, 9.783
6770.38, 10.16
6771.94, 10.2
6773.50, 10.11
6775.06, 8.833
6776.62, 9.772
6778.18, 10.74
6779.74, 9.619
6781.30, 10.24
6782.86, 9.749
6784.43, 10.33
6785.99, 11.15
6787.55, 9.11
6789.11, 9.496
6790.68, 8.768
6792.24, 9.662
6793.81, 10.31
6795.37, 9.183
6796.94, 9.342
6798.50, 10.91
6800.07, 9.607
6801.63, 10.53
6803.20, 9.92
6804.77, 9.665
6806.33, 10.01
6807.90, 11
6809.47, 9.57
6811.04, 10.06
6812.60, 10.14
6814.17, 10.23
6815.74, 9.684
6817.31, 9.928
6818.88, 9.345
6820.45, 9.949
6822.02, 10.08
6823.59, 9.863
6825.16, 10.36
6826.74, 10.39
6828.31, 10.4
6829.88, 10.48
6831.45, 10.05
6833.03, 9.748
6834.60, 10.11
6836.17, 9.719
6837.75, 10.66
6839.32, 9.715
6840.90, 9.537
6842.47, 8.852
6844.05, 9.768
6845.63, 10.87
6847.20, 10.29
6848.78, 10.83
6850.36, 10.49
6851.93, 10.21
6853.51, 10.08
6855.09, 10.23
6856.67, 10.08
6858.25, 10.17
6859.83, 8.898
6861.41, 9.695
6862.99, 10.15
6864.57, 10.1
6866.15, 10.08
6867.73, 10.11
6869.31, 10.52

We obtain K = 9.93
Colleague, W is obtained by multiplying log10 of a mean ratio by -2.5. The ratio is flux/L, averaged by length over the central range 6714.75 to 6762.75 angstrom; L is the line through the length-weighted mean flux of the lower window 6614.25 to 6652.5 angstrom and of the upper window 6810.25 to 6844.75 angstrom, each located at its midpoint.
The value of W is -0.02 mag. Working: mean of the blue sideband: 10.1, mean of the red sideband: 9.96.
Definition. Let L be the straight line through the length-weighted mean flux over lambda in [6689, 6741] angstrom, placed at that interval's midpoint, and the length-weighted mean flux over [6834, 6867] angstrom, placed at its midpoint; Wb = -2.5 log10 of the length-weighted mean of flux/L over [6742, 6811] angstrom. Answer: 0.02 mag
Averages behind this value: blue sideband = 10.2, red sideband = 10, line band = 9.9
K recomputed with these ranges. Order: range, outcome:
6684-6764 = 10.1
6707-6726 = 10.6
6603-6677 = 10.1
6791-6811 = 9.95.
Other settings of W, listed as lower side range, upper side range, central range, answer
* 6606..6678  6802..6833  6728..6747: 0.01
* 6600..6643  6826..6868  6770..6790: 0.01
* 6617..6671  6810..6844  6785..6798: 0.04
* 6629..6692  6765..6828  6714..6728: -0.07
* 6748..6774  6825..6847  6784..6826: 0.01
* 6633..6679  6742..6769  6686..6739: -0.03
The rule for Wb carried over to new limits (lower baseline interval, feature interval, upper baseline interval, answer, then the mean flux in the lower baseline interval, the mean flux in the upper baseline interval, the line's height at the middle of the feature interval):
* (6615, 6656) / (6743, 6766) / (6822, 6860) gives 0.03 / 10.2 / 10.1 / 10.1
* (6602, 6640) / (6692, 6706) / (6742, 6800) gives 0.00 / 10.2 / 9.87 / 10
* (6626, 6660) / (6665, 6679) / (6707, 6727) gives 0.03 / 10.2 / 10.5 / 10.3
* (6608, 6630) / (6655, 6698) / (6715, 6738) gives 0.02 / 10.1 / 10.5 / 10.3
